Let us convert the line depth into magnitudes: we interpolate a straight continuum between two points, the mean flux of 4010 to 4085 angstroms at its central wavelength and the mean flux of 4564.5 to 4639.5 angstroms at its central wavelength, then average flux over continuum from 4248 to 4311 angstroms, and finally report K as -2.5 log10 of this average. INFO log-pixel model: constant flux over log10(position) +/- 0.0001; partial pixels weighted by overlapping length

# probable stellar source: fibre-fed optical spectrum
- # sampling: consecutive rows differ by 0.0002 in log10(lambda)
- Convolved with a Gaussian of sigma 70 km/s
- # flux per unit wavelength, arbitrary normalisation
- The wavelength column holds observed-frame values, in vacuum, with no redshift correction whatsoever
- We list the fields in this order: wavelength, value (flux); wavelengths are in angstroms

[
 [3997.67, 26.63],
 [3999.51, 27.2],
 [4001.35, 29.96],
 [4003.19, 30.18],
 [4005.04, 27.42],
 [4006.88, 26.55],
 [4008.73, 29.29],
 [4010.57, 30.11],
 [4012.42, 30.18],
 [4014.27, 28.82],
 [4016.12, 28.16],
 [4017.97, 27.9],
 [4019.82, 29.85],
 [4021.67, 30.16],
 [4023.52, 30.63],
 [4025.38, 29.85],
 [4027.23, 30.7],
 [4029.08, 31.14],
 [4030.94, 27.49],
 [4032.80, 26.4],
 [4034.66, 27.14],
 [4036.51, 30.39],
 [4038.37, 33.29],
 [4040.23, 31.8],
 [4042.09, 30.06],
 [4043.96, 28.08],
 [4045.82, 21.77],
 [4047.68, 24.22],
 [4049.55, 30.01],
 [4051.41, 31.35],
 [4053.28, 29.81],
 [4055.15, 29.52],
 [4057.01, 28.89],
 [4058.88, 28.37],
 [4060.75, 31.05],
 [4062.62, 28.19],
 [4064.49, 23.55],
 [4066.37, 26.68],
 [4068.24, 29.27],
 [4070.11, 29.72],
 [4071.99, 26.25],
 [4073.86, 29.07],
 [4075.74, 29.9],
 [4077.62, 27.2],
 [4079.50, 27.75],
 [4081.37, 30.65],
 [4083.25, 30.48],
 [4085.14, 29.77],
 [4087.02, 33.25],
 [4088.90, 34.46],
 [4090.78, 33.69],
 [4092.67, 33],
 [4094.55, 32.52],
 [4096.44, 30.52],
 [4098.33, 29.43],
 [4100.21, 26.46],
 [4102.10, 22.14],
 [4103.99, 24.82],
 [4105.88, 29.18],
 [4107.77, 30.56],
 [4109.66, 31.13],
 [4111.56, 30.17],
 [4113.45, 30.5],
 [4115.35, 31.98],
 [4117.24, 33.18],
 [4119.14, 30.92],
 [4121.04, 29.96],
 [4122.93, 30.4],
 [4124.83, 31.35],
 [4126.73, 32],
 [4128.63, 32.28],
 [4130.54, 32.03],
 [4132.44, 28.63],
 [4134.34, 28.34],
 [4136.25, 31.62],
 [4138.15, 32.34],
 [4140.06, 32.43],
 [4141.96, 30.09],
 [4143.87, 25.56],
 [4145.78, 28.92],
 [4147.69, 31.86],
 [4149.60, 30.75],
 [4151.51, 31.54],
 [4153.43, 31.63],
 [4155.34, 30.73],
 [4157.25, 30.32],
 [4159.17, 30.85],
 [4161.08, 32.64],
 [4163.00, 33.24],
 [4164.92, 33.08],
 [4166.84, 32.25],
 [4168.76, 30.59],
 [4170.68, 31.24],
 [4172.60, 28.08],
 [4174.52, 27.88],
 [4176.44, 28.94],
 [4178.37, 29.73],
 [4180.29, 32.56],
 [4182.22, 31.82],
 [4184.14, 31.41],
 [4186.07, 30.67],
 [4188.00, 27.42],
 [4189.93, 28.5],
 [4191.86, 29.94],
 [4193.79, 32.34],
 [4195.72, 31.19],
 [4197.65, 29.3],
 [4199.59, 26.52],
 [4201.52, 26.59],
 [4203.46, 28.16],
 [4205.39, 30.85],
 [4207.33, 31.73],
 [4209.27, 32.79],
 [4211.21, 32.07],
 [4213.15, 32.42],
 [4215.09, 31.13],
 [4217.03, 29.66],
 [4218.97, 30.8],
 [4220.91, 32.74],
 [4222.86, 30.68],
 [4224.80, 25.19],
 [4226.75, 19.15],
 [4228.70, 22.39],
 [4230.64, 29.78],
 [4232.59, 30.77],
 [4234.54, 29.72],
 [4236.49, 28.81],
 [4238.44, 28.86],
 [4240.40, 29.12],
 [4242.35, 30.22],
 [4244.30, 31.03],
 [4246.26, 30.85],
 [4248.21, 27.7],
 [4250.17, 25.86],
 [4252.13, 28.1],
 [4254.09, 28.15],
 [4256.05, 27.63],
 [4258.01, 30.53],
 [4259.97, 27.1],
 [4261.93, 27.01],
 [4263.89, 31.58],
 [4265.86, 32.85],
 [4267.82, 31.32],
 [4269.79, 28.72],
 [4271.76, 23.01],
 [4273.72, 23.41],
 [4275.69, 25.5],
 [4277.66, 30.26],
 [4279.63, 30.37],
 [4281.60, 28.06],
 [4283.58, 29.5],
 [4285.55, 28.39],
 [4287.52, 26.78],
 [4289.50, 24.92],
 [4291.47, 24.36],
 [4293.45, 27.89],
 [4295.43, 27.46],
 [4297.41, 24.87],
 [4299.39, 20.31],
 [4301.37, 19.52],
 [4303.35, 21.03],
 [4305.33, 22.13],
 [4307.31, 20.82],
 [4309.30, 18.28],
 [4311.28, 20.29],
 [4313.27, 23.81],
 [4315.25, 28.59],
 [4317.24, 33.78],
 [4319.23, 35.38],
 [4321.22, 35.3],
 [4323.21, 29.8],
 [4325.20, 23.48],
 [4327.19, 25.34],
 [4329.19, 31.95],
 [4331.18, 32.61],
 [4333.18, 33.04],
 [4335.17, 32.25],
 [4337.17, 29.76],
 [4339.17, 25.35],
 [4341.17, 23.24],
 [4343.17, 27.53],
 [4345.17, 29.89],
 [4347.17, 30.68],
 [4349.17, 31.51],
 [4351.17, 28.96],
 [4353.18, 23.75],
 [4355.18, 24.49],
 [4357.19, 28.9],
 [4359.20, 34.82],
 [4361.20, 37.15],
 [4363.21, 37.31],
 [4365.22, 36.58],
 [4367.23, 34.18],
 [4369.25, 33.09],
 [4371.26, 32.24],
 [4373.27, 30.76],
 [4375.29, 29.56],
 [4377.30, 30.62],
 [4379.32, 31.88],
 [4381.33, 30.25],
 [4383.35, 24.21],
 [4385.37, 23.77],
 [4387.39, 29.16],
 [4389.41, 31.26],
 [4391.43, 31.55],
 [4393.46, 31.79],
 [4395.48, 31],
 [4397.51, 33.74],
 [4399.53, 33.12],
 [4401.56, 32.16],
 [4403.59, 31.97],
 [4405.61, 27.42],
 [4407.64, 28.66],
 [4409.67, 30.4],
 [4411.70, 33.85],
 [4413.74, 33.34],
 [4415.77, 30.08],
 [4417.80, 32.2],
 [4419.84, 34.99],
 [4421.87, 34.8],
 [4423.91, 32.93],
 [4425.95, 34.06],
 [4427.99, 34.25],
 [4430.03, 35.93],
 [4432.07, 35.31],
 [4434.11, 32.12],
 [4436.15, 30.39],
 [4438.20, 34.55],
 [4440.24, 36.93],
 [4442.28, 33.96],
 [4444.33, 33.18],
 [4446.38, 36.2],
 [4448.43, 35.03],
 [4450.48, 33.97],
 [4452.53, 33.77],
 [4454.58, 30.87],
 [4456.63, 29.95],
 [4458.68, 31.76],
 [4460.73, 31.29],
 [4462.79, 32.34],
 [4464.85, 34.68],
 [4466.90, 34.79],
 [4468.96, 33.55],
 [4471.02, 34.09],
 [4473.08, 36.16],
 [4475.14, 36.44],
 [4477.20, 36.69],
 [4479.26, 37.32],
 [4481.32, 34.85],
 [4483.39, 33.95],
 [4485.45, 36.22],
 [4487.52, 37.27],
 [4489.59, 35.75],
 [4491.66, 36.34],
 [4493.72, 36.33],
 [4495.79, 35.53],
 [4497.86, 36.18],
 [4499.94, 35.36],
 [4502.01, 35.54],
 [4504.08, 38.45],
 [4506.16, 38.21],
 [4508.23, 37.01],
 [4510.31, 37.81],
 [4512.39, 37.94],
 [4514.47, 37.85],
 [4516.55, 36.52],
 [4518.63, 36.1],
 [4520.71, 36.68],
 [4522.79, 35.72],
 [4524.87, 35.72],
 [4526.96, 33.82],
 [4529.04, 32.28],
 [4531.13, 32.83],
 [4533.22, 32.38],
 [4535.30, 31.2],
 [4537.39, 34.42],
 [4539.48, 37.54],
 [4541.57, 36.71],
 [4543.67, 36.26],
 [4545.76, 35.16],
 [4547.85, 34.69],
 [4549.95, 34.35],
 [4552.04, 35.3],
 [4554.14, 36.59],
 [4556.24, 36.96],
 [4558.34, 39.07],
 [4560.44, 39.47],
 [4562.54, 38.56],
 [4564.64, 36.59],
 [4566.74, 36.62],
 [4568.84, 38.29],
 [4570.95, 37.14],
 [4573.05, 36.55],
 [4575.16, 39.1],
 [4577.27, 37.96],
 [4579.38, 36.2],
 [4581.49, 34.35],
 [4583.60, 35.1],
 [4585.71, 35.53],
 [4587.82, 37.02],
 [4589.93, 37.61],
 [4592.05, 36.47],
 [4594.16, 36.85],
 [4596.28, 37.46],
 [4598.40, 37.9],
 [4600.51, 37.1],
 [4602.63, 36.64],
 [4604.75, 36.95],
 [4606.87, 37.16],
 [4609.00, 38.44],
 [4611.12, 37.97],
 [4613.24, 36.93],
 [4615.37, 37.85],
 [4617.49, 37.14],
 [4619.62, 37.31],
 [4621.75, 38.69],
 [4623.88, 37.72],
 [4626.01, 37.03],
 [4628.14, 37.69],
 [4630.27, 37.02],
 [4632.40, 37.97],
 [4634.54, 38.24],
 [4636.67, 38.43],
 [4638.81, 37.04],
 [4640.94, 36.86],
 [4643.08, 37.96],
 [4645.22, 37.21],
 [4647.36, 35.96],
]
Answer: 0.23 mag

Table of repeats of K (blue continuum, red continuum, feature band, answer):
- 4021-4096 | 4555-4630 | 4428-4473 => 0.050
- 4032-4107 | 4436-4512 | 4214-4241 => 0.104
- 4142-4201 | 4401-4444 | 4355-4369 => -0.051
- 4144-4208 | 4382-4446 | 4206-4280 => 0.069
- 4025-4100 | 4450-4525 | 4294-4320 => 0.328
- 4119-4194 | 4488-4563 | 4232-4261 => 0.108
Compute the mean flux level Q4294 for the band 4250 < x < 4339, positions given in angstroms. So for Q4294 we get 27.4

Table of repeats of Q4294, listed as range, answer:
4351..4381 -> 31.7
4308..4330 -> 27.7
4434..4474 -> 33.5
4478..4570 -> 36.1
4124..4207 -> 30.4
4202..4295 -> 28.7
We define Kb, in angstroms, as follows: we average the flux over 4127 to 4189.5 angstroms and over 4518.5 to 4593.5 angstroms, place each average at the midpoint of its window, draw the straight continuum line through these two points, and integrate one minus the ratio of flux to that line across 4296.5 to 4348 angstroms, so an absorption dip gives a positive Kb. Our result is 9.40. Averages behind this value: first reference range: 30.7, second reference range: 36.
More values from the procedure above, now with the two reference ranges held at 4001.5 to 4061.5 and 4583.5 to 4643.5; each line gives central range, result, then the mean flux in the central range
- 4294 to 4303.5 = 2.8 angstroms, 23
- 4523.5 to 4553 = 1.5 angstroms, 34.5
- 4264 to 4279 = 2.0 angstroms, 28.1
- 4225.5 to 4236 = 1.8 angstroms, 26.4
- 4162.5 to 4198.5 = 0.8 angstroms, 30.5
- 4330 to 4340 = 0.8 angstroms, 30.7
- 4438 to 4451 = 0.0 angstroms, 34.9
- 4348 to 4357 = 1.7 angstroms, 27.4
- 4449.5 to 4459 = 0.8 angstroms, 32.1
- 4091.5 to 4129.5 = 0.1 angstroms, 30.1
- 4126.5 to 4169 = -0.4 angstroms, 31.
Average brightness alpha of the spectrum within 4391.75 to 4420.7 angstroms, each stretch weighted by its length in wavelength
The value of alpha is 31.7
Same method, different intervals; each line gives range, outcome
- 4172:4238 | 29.5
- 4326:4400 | 30.4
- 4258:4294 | 27.9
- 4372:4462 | 32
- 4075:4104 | 29.9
